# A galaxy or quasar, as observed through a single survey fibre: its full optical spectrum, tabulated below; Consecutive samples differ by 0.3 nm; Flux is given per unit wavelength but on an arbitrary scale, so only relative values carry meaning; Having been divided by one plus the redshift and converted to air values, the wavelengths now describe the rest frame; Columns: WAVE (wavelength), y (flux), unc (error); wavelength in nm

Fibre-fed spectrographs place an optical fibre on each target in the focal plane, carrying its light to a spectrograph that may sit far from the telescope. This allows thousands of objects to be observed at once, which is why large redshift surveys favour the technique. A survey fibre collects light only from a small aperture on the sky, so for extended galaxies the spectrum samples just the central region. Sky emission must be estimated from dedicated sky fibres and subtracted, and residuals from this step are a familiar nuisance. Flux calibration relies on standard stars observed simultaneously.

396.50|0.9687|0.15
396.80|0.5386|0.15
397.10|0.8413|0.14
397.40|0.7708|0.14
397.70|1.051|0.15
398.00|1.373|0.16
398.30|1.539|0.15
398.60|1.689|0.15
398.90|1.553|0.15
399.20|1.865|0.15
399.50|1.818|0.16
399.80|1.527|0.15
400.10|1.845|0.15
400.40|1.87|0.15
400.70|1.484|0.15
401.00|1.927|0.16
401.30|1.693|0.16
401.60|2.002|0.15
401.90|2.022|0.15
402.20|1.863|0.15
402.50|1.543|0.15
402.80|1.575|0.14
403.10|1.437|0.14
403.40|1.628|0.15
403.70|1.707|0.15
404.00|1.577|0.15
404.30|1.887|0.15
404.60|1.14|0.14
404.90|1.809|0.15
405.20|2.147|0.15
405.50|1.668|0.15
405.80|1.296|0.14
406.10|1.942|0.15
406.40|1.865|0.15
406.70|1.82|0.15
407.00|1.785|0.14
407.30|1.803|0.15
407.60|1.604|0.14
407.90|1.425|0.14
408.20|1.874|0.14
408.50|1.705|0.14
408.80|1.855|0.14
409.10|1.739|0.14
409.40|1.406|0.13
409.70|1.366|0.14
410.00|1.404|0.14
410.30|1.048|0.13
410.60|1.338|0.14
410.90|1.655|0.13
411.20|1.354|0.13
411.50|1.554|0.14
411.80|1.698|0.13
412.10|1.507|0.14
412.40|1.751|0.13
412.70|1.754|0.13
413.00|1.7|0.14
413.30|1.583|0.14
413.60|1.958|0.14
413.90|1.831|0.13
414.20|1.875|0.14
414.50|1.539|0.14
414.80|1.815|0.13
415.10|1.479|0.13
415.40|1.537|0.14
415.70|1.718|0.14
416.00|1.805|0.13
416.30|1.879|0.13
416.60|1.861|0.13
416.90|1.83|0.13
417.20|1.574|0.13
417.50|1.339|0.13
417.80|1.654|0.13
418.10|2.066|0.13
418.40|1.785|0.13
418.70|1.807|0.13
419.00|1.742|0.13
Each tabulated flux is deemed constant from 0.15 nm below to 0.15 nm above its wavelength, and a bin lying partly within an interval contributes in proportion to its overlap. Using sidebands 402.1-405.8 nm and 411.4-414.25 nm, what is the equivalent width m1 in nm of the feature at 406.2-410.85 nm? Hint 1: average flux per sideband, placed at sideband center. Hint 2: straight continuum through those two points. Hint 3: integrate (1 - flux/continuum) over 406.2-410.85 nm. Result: 0.21 nm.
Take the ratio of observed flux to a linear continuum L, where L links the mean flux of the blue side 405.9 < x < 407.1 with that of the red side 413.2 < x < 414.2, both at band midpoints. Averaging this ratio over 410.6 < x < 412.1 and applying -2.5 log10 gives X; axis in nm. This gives 0.18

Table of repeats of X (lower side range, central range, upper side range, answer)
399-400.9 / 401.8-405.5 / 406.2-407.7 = 0.05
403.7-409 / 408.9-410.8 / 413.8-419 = 0.22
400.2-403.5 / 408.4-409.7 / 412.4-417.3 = 0.06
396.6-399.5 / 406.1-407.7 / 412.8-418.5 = -0.20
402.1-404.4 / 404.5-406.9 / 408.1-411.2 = -0.08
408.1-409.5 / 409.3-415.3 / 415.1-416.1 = 0.07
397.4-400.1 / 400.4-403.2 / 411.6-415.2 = -0.12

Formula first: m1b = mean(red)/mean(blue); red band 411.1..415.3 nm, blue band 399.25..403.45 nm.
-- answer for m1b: 0.96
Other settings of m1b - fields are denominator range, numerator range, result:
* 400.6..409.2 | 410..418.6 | 0.96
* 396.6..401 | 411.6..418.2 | 1.20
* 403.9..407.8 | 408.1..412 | 0.89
